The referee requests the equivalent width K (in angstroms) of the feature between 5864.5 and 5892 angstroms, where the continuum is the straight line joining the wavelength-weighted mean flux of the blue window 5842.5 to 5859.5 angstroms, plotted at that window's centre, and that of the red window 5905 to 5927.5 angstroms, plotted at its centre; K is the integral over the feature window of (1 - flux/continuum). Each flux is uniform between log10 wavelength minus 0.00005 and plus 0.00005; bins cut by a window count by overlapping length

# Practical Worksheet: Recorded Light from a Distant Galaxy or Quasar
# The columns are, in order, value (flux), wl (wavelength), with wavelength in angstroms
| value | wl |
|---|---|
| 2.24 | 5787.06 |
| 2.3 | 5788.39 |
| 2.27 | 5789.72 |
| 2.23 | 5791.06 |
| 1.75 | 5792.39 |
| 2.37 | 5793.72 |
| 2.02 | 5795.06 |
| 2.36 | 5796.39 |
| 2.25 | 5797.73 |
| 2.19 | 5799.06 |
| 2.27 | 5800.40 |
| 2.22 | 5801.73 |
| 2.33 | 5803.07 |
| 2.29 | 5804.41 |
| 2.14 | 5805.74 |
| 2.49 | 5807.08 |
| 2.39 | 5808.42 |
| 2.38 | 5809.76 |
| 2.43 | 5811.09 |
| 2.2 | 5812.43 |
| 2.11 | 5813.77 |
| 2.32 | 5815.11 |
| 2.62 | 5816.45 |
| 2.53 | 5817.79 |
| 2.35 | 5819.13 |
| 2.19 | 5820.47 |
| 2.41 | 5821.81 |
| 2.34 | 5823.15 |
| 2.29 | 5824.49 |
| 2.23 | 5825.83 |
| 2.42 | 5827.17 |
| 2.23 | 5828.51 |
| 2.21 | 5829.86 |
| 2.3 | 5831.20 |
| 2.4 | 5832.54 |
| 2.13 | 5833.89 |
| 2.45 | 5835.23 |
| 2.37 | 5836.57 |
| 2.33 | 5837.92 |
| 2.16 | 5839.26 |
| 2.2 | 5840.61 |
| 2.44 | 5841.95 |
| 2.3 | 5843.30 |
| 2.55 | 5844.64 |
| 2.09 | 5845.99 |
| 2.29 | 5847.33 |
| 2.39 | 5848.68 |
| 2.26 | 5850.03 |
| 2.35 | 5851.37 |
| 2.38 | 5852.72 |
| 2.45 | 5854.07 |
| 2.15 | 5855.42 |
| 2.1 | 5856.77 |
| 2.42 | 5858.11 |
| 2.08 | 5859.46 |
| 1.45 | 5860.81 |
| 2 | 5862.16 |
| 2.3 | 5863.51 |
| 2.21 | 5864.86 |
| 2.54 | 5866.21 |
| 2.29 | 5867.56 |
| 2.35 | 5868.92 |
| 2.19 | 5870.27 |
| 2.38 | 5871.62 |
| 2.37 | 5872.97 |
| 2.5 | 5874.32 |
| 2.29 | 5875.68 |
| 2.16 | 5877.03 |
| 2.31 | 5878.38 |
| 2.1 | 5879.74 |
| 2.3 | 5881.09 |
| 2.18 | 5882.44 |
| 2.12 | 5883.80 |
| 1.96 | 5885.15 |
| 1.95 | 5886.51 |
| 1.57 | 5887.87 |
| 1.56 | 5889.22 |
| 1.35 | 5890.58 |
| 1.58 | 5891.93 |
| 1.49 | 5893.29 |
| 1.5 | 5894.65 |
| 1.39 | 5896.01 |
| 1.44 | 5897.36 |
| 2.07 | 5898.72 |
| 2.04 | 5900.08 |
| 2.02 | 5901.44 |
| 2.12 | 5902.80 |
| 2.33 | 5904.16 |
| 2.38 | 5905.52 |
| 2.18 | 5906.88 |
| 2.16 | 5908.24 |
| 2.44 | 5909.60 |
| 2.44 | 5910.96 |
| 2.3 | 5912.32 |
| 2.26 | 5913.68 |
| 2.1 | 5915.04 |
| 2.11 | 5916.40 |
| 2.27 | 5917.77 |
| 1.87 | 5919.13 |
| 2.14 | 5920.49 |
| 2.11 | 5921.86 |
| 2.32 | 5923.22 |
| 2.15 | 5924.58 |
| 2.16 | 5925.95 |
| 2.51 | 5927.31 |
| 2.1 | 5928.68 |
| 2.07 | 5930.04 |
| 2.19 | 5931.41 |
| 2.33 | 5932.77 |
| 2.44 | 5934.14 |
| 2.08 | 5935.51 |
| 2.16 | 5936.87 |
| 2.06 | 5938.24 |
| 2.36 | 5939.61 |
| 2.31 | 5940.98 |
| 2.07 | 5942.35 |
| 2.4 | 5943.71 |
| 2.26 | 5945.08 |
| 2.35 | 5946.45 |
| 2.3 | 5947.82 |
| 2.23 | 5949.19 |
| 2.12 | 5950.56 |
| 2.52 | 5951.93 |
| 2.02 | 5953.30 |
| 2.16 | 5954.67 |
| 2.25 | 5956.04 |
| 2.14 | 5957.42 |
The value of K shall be 1.85 angstroms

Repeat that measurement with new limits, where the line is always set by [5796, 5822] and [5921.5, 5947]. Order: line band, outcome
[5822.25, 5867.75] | 0.56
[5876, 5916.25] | 4.68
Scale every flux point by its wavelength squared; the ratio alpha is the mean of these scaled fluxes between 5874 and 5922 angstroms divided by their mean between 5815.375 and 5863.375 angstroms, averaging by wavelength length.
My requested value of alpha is 0.9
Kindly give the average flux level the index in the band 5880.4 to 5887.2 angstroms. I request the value 2.1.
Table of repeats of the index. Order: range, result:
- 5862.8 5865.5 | 2.25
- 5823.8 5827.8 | 2.31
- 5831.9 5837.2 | 2.34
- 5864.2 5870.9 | 2.32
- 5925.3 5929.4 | 2.26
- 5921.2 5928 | 2.25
